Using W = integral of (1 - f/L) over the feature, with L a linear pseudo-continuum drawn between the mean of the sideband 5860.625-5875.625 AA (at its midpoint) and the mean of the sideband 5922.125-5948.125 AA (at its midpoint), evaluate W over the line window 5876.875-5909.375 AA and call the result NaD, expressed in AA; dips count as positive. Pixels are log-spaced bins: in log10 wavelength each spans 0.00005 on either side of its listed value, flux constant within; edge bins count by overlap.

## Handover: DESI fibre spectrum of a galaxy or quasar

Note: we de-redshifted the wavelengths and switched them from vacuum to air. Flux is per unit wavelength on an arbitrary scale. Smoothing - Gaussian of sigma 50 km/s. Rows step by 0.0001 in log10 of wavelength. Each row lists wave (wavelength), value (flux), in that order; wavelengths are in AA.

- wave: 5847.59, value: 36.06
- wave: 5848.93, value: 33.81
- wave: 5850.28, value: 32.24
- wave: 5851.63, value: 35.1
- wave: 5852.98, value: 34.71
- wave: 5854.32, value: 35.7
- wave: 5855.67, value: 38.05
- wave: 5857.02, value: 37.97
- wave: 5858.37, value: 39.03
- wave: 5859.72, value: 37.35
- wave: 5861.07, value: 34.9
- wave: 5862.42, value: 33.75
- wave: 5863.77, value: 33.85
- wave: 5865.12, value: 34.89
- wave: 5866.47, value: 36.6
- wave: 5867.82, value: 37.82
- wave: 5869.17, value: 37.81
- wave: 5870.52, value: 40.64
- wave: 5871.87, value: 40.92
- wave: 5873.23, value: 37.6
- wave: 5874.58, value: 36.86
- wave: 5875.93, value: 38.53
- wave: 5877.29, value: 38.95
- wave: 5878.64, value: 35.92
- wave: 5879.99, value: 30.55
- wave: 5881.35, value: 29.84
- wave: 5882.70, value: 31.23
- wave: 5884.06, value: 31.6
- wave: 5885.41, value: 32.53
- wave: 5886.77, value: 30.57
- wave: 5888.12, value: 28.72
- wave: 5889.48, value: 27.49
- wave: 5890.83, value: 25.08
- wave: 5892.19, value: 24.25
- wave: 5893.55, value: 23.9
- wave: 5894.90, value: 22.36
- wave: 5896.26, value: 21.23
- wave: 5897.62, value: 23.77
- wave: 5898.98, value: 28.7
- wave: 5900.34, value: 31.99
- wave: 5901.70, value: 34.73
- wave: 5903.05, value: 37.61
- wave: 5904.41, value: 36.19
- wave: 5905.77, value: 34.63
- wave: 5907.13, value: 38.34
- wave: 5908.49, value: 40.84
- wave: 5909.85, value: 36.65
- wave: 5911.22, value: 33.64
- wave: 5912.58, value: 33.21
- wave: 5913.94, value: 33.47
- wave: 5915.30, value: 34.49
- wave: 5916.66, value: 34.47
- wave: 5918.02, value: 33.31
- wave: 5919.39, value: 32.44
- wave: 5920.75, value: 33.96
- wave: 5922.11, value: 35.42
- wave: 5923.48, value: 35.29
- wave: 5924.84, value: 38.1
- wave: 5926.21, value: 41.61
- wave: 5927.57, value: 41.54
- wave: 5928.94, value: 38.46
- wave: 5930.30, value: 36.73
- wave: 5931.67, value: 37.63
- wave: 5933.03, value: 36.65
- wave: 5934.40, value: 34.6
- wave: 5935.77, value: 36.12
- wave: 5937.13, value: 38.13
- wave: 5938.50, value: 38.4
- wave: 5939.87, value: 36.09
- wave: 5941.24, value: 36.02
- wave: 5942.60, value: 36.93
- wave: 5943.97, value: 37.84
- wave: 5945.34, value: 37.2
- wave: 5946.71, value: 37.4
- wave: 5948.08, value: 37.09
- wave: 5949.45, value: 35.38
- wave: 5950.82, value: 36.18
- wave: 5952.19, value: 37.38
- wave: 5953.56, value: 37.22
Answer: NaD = 5.5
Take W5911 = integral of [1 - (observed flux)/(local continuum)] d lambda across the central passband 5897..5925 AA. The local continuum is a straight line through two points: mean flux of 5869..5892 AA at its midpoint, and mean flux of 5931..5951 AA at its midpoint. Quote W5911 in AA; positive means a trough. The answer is 0.70 AA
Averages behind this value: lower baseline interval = 33.5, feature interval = 34.3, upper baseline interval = 36.8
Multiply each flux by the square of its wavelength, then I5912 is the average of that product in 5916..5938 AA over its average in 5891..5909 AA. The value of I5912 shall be 1.21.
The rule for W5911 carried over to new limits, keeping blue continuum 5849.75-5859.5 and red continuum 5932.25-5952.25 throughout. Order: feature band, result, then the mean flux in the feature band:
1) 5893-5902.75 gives 2.5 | 27.2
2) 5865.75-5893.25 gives 2.1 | 33.5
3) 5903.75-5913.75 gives 0.1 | 36.1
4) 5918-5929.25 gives -0.1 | 36.8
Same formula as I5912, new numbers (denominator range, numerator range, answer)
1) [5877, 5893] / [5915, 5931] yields 1.22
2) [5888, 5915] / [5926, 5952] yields 1.22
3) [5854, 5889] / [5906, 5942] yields 1.05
